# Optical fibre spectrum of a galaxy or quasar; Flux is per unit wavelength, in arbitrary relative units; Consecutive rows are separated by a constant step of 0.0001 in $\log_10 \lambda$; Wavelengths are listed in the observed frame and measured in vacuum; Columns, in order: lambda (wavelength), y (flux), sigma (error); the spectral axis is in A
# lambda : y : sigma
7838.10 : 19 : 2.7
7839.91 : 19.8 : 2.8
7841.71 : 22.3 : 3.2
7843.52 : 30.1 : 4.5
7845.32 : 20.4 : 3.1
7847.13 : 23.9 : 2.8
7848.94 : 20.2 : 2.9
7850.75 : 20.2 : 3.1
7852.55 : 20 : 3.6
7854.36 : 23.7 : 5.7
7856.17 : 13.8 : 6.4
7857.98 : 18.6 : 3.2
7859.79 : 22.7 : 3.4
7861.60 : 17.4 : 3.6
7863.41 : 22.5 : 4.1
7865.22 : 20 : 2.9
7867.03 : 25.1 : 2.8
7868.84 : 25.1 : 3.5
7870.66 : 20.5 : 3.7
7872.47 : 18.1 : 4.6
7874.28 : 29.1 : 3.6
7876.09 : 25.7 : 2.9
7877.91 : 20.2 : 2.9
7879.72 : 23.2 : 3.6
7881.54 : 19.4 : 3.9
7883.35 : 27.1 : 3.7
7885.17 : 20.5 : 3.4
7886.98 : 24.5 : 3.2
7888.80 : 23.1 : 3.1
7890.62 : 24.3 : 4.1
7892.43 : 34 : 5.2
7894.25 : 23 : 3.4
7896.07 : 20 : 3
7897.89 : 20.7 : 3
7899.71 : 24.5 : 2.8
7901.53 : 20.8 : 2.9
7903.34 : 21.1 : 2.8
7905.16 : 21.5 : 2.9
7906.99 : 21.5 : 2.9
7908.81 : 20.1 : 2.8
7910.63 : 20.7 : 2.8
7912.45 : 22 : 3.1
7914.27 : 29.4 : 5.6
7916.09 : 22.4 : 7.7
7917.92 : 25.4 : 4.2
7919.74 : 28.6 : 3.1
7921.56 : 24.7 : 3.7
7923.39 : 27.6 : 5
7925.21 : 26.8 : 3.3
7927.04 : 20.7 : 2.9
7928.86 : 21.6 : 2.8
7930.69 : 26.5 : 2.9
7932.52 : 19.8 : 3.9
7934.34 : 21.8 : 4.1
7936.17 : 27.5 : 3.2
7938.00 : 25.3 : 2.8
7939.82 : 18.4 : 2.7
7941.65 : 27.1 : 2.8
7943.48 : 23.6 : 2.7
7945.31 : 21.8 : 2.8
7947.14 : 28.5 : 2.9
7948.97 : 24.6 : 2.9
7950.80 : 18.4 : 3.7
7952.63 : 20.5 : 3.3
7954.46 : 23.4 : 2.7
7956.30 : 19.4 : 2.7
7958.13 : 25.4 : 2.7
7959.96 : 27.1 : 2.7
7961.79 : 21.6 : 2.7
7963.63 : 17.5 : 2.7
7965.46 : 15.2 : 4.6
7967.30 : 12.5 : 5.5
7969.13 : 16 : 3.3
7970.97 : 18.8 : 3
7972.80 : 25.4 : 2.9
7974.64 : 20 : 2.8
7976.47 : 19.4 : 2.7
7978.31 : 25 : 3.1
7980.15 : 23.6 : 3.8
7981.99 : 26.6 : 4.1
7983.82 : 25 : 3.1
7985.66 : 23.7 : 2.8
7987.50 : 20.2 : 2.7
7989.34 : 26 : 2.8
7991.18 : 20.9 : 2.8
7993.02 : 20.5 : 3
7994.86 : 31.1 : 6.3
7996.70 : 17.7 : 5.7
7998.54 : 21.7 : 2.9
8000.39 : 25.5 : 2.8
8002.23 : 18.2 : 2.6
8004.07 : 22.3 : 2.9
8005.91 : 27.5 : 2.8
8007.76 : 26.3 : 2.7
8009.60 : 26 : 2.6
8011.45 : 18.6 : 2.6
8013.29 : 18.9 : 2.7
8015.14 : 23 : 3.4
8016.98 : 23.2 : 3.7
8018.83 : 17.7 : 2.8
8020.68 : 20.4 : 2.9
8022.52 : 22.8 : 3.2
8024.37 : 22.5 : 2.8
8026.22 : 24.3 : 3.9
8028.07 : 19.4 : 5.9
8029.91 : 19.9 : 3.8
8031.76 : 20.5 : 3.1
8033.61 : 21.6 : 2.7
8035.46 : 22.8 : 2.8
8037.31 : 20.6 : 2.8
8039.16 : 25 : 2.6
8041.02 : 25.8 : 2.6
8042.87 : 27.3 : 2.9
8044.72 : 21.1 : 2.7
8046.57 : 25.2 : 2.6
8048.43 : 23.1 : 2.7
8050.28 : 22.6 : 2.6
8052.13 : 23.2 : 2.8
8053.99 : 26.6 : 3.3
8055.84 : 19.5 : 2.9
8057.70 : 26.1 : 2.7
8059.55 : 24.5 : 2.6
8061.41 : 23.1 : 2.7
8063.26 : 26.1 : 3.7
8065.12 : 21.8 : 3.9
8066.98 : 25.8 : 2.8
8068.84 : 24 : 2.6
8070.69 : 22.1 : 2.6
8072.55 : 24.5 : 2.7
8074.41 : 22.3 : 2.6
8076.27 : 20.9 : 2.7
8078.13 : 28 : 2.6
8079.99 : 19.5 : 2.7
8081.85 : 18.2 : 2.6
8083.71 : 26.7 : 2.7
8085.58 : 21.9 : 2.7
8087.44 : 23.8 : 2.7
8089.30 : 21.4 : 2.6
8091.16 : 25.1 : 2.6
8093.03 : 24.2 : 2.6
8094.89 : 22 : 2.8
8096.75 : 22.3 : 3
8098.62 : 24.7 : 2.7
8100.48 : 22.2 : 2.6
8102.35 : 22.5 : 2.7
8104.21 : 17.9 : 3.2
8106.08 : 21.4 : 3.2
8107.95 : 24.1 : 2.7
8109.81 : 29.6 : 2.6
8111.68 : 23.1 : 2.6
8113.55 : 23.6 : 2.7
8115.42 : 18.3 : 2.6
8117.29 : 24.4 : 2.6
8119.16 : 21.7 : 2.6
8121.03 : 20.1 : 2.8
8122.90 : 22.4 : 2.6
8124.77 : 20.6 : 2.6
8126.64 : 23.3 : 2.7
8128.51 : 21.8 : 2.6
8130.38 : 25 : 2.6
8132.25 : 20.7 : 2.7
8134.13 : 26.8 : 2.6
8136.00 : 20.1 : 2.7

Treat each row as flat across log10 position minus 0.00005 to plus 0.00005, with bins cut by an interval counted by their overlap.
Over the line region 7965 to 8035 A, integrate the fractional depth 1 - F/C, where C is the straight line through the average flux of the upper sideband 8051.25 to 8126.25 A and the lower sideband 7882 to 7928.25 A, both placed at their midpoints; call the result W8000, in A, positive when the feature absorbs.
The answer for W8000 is 4.6 A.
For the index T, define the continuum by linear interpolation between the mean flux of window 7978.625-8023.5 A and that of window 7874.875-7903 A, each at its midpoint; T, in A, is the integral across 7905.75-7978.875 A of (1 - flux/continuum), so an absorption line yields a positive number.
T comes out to 2.0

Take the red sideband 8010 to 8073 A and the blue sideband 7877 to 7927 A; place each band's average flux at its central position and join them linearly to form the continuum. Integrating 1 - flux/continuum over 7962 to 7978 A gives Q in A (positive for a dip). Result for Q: 3.2 A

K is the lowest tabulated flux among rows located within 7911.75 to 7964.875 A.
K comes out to 17.5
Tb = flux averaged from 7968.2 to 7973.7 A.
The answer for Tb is 20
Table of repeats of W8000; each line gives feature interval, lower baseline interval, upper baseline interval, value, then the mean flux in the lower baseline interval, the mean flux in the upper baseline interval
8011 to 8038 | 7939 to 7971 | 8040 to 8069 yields 2.44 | 21.2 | 24.1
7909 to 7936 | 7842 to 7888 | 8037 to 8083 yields -1.94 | 22.1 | 23.5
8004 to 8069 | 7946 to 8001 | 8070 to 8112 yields -1.43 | 22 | 23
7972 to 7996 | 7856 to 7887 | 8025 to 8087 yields -0.94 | 22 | 23.2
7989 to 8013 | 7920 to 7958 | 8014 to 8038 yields -1.14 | 23.5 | 21.4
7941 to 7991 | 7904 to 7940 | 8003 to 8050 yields 2.59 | 23.7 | 22.6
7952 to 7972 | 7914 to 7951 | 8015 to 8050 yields 3.36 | 24.3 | 22.4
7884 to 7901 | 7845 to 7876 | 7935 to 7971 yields -1.84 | 21.4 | 21.7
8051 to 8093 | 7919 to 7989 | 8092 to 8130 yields -1.59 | 22.6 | 22.6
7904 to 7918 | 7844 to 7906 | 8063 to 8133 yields -0.21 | 22.3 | 22.8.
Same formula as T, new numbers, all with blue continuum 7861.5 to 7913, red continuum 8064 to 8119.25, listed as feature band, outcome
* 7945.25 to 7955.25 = -0.1 A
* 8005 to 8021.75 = 0.3 A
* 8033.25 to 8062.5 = -1.0 A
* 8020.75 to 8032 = 0.7 A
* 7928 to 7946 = -0.5 A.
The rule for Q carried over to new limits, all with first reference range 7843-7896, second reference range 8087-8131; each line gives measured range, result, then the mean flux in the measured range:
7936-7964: -0.66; 23.1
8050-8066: -0.78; 23.8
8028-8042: 0.32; 22.1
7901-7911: 0.71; 21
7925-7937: -0.39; 23.3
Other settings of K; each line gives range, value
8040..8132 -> 17.9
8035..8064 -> 19.5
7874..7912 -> 19.4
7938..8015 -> 12.5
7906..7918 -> 20.1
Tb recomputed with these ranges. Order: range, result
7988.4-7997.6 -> 23.2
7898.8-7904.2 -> 22.2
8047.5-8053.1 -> 23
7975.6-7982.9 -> 23.6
